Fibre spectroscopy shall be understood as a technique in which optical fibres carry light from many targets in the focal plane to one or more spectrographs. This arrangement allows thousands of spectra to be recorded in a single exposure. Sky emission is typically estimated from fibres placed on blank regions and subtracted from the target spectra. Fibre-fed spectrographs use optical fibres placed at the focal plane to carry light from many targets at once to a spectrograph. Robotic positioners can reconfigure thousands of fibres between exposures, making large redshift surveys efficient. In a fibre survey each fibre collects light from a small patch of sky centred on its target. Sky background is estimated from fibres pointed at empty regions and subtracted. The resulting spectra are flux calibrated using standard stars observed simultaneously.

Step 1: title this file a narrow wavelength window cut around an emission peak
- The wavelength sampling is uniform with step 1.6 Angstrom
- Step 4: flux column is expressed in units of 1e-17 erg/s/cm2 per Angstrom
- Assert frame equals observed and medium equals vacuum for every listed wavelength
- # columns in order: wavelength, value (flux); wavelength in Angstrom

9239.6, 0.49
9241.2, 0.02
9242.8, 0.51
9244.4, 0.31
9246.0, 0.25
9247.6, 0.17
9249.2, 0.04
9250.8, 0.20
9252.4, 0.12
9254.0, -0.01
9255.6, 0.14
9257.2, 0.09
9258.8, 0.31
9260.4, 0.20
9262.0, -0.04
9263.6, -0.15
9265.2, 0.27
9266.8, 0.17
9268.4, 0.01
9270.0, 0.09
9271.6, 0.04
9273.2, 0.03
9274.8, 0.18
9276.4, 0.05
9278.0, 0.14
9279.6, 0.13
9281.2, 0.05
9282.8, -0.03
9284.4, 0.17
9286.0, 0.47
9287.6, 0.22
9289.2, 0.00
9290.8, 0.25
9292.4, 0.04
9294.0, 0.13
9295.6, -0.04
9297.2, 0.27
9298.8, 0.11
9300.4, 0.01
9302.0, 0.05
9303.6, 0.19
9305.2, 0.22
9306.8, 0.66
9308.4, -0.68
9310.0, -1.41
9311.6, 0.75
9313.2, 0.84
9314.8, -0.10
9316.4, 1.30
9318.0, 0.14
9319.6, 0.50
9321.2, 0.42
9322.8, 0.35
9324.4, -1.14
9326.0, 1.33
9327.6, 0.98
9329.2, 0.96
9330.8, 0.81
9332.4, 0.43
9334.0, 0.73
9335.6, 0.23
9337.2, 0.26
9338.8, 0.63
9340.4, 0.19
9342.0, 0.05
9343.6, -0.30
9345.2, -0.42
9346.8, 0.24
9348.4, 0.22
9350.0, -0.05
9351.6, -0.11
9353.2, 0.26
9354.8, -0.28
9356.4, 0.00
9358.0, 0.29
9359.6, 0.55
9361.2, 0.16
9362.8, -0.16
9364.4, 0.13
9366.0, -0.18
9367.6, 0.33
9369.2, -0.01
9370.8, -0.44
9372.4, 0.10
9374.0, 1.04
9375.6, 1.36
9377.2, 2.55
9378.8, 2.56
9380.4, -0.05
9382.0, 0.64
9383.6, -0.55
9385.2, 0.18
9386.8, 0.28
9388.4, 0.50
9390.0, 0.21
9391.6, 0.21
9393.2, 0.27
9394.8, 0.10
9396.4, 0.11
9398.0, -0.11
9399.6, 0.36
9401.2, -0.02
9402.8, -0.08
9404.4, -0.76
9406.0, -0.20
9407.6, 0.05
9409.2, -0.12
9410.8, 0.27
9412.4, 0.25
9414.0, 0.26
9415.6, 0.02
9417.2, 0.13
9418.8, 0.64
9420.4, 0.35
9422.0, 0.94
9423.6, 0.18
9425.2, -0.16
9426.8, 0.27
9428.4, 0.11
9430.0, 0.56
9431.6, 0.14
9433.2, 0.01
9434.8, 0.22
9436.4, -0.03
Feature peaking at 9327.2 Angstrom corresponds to [O III]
